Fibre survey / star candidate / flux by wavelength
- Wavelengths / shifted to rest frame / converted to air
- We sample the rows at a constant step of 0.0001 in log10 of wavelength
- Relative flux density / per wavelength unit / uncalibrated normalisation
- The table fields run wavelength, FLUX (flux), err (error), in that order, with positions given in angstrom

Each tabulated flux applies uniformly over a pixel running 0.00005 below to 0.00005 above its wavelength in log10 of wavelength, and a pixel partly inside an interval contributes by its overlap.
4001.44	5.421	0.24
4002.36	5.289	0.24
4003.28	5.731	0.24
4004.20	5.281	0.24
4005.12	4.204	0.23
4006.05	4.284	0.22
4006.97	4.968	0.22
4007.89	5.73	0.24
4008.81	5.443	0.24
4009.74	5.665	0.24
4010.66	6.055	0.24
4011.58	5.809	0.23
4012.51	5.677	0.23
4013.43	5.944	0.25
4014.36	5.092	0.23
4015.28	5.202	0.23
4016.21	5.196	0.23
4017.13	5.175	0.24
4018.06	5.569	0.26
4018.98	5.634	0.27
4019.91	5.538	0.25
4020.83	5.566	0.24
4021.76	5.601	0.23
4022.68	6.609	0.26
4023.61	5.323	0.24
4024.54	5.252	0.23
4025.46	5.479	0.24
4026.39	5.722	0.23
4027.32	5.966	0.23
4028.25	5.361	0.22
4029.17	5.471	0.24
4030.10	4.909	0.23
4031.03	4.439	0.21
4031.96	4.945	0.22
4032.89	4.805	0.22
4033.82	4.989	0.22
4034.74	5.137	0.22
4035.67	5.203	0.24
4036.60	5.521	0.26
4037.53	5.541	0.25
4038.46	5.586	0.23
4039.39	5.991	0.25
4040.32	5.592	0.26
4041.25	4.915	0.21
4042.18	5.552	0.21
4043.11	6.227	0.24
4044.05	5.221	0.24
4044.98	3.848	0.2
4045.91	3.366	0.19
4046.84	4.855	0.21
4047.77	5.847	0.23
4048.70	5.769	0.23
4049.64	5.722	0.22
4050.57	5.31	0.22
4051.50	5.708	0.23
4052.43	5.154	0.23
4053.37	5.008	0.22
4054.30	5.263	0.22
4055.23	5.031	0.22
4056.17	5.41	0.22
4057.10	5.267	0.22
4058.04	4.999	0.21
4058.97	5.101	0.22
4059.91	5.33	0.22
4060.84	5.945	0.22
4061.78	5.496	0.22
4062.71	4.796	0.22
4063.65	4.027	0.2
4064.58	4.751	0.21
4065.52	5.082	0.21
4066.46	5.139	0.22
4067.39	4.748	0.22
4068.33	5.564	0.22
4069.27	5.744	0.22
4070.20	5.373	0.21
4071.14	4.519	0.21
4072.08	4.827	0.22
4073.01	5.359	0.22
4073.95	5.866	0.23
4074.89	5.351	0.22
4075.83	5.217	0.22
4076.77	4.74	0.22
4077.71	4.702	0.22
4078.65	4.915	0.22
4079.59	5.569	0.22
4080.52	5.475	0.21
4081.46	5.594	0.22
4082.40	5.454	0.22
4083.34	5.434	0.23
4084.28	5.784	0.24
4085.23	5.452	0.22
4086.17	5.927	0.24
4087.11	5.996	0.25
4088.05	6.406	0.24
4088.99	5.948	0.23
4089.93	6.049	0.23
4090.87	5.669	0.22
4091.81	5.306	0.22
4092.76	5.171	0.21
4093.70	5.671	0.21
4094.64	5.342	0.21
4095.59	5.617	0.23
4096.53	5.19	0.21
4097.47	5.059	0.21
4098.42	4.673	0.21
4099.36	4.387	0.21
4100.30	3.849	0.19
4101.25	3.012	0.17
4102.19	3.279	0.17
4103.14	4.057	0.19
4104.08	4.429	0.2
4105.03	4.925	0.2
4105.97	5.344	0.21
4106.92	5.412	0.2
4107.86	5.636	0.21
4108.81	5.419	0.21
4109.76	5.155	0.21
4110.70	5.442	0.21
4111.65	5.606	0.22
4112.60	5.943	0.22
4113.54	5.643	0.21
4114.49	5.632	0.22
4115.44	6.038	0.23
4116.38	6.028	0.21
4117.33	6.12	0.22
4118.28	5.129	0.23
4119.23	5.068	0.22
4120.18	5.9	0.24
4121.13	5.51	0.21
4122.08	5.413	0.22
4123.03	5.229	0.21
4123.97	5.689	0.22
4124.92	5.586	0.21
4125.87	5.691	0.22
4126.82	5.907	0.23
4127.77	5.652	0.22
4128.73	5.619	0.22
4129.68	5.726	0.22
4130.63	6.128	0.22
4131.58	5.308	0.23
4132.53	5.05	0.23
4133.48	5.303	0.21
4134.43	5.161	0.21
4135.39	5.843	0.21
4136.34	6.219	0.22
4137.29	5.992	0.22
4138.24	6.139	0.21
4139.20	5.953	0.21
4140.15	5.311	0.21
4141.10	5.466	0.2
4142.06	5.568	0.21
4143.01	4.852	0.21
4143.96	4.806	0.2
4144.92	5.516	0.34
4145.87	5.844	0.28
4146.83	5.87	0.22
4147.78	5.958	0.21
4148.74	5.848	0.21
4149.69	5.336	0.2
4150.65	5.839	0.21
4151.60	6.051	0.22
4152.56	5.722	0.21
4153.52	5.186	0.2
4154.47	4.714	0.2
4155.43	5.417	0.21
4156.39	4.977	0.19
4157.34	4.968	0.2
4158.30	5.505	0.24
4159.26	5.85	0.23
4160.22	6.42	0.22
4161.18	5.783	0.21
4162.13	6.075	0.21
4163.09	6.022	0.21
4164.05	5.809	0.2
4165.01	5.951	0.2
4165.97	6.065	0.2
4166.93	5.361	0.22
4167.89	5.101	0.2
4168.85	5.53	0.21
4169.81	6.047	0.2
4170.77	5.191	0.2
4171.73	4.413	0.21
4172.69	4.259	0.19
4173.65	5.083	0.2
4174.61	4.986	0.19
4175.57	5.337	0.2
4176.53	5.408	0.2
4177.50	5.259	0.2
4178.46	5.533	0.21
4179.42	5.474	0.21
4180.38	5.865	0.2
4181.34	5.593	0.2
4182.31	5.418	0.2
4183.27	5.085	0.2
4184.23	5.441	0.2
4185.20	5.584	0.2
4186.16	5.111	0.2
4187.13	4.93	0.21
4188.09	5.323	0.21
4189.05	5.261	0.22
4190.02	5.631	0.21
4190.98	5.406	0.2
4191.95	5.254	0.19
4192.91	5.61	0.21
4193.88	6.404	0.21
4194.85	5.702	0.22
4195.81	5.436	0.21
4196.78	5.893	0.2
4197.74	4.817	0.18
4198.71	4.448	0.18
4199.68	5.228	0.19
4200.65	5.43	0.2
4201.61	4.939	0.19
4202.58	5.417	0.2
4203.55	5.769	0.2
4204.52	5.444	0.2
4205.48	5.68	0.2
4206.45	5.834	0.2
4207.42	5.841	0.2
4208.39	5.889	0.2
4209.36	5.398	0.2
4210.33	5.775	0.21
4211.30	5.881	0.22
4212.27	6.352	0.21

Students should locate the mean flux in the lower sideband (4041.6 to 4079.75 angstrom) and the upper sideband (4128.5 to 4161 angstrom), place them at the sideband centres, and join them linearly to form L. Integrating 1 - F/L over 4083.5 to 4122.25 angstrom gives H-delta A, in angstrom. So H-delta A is 0.4 angstrom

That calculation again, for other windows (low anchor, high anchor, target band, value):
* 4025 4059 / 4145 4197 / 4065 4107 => 1.3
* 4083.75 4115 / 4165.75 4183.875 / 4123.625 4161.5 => -2.3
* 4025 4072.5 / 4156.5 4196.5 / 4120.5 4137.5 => -0.7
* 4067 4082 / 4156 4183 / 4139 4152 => -0.4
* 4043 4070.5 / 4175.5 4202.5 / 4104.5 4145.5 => -2.2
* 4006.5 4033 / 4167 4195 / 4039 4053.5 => 0.5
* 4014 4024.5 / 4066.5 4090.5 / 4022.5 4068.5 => 2.0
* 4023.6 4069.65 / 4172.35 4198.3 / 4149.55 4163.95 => -0.7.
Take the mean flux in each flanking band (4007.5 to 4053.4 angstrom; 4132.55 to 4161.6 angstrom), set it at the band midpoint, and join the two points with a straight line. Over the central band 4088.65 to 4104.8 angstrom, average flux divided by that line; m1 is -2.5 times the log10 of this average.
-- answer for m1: 0.13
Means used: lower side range 5.39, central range 4.86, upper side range 5.57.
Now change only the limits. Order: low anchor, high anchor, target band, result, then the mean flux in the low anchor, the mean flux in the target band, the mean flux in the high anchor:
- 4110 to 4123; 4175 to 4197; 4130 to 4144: 0.003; 5.63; 5.57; 5.47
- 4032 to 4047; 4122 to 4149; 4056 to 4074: 0.025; 5.15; 5.15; 5.61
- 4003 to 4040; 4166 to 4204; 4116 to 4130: -0.050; 5.39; 5.61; 5.34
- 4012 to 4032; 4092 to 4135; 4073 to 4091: -0.043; 5.45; 5.55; 5.27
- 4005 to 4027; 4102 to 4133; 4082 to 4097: -0.040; 5.47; 5.65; 5.44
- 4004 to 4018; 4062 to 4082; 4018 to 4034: -0.026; 5.32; 5.4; 5.12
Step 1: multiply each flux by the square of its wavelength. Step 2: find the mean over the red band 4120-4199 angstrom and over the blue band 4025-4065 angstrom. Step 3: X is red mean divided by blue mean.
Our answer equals 1.11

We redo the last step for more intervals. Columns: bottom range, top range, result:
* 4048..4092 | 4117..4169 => 1.08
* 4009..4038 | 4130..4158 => 1.08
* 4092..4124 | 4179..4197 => 1.10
